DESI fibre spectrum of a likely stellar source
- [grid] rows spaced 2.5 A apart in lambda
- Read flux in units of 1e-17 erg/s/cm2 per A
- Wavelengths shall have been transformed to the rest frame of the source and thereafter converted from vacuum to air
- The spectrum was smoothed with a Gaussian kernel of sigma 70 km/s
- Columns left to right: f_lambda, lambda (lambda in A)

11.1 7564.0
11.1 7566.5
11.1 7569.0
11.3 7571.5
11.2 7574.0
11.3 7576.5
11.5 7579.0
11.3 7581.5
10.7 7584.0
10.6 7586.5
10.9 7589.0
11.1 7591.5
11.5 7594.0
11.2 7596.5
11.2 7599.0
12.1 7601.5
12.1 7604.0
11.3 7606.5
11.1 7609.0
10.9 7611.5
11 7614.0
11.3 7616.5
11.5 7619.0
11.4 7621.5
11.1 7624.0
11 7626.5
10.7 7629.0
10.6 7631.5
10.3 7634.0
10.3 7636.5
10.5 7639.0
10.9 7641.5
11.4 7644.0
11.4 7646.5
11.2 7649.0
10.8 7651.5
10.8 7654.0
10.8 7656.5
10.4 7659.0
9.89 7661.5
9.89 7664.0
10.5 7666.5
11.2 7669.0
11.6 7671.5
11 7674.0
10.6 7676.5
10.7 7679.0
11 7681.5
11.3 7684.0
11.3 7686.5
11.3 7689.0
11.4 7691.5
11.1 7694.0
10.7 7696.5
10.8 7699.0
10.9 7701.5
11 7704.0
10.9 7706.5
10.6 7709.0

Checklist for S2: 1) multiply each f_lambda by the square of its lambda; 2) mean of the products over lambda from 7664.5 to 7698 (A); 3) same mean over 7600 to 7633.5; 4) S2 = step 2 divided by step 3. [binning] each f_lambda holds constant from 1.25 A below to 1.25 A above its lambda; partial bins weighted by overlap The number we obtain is 1.00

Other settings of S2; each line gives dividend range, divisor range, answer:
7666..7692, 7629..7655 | 1.04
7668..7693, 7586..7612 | 1.01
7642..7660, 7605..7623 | 0.99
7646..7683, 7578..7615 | 0.98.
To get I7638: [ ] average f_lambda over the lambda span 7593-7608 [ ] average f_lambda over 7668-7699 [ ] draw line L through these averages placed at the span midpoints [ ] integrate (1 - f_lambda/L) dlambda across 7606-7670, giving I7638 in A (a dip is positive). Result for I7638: 2.8 A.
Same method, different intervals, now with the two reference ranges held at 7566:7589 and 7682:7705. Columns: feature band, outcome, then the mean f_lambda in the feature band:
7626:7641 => 0.7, 10.6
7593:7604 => -0.5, 11.6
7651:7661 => 0.4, 10.6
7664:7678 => 0.3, 10.9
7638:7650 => 0.0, 11.1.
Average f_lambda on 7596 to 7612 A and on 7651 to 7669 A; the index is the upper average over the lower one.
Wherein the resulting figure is 0.9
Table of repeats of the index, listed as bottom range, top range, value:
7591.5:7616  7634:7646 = 0.95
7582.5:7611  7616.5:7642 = 0.96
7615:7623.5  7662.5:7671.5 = 0.94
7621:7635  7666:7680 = 1.01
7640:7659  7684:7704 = 1.01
